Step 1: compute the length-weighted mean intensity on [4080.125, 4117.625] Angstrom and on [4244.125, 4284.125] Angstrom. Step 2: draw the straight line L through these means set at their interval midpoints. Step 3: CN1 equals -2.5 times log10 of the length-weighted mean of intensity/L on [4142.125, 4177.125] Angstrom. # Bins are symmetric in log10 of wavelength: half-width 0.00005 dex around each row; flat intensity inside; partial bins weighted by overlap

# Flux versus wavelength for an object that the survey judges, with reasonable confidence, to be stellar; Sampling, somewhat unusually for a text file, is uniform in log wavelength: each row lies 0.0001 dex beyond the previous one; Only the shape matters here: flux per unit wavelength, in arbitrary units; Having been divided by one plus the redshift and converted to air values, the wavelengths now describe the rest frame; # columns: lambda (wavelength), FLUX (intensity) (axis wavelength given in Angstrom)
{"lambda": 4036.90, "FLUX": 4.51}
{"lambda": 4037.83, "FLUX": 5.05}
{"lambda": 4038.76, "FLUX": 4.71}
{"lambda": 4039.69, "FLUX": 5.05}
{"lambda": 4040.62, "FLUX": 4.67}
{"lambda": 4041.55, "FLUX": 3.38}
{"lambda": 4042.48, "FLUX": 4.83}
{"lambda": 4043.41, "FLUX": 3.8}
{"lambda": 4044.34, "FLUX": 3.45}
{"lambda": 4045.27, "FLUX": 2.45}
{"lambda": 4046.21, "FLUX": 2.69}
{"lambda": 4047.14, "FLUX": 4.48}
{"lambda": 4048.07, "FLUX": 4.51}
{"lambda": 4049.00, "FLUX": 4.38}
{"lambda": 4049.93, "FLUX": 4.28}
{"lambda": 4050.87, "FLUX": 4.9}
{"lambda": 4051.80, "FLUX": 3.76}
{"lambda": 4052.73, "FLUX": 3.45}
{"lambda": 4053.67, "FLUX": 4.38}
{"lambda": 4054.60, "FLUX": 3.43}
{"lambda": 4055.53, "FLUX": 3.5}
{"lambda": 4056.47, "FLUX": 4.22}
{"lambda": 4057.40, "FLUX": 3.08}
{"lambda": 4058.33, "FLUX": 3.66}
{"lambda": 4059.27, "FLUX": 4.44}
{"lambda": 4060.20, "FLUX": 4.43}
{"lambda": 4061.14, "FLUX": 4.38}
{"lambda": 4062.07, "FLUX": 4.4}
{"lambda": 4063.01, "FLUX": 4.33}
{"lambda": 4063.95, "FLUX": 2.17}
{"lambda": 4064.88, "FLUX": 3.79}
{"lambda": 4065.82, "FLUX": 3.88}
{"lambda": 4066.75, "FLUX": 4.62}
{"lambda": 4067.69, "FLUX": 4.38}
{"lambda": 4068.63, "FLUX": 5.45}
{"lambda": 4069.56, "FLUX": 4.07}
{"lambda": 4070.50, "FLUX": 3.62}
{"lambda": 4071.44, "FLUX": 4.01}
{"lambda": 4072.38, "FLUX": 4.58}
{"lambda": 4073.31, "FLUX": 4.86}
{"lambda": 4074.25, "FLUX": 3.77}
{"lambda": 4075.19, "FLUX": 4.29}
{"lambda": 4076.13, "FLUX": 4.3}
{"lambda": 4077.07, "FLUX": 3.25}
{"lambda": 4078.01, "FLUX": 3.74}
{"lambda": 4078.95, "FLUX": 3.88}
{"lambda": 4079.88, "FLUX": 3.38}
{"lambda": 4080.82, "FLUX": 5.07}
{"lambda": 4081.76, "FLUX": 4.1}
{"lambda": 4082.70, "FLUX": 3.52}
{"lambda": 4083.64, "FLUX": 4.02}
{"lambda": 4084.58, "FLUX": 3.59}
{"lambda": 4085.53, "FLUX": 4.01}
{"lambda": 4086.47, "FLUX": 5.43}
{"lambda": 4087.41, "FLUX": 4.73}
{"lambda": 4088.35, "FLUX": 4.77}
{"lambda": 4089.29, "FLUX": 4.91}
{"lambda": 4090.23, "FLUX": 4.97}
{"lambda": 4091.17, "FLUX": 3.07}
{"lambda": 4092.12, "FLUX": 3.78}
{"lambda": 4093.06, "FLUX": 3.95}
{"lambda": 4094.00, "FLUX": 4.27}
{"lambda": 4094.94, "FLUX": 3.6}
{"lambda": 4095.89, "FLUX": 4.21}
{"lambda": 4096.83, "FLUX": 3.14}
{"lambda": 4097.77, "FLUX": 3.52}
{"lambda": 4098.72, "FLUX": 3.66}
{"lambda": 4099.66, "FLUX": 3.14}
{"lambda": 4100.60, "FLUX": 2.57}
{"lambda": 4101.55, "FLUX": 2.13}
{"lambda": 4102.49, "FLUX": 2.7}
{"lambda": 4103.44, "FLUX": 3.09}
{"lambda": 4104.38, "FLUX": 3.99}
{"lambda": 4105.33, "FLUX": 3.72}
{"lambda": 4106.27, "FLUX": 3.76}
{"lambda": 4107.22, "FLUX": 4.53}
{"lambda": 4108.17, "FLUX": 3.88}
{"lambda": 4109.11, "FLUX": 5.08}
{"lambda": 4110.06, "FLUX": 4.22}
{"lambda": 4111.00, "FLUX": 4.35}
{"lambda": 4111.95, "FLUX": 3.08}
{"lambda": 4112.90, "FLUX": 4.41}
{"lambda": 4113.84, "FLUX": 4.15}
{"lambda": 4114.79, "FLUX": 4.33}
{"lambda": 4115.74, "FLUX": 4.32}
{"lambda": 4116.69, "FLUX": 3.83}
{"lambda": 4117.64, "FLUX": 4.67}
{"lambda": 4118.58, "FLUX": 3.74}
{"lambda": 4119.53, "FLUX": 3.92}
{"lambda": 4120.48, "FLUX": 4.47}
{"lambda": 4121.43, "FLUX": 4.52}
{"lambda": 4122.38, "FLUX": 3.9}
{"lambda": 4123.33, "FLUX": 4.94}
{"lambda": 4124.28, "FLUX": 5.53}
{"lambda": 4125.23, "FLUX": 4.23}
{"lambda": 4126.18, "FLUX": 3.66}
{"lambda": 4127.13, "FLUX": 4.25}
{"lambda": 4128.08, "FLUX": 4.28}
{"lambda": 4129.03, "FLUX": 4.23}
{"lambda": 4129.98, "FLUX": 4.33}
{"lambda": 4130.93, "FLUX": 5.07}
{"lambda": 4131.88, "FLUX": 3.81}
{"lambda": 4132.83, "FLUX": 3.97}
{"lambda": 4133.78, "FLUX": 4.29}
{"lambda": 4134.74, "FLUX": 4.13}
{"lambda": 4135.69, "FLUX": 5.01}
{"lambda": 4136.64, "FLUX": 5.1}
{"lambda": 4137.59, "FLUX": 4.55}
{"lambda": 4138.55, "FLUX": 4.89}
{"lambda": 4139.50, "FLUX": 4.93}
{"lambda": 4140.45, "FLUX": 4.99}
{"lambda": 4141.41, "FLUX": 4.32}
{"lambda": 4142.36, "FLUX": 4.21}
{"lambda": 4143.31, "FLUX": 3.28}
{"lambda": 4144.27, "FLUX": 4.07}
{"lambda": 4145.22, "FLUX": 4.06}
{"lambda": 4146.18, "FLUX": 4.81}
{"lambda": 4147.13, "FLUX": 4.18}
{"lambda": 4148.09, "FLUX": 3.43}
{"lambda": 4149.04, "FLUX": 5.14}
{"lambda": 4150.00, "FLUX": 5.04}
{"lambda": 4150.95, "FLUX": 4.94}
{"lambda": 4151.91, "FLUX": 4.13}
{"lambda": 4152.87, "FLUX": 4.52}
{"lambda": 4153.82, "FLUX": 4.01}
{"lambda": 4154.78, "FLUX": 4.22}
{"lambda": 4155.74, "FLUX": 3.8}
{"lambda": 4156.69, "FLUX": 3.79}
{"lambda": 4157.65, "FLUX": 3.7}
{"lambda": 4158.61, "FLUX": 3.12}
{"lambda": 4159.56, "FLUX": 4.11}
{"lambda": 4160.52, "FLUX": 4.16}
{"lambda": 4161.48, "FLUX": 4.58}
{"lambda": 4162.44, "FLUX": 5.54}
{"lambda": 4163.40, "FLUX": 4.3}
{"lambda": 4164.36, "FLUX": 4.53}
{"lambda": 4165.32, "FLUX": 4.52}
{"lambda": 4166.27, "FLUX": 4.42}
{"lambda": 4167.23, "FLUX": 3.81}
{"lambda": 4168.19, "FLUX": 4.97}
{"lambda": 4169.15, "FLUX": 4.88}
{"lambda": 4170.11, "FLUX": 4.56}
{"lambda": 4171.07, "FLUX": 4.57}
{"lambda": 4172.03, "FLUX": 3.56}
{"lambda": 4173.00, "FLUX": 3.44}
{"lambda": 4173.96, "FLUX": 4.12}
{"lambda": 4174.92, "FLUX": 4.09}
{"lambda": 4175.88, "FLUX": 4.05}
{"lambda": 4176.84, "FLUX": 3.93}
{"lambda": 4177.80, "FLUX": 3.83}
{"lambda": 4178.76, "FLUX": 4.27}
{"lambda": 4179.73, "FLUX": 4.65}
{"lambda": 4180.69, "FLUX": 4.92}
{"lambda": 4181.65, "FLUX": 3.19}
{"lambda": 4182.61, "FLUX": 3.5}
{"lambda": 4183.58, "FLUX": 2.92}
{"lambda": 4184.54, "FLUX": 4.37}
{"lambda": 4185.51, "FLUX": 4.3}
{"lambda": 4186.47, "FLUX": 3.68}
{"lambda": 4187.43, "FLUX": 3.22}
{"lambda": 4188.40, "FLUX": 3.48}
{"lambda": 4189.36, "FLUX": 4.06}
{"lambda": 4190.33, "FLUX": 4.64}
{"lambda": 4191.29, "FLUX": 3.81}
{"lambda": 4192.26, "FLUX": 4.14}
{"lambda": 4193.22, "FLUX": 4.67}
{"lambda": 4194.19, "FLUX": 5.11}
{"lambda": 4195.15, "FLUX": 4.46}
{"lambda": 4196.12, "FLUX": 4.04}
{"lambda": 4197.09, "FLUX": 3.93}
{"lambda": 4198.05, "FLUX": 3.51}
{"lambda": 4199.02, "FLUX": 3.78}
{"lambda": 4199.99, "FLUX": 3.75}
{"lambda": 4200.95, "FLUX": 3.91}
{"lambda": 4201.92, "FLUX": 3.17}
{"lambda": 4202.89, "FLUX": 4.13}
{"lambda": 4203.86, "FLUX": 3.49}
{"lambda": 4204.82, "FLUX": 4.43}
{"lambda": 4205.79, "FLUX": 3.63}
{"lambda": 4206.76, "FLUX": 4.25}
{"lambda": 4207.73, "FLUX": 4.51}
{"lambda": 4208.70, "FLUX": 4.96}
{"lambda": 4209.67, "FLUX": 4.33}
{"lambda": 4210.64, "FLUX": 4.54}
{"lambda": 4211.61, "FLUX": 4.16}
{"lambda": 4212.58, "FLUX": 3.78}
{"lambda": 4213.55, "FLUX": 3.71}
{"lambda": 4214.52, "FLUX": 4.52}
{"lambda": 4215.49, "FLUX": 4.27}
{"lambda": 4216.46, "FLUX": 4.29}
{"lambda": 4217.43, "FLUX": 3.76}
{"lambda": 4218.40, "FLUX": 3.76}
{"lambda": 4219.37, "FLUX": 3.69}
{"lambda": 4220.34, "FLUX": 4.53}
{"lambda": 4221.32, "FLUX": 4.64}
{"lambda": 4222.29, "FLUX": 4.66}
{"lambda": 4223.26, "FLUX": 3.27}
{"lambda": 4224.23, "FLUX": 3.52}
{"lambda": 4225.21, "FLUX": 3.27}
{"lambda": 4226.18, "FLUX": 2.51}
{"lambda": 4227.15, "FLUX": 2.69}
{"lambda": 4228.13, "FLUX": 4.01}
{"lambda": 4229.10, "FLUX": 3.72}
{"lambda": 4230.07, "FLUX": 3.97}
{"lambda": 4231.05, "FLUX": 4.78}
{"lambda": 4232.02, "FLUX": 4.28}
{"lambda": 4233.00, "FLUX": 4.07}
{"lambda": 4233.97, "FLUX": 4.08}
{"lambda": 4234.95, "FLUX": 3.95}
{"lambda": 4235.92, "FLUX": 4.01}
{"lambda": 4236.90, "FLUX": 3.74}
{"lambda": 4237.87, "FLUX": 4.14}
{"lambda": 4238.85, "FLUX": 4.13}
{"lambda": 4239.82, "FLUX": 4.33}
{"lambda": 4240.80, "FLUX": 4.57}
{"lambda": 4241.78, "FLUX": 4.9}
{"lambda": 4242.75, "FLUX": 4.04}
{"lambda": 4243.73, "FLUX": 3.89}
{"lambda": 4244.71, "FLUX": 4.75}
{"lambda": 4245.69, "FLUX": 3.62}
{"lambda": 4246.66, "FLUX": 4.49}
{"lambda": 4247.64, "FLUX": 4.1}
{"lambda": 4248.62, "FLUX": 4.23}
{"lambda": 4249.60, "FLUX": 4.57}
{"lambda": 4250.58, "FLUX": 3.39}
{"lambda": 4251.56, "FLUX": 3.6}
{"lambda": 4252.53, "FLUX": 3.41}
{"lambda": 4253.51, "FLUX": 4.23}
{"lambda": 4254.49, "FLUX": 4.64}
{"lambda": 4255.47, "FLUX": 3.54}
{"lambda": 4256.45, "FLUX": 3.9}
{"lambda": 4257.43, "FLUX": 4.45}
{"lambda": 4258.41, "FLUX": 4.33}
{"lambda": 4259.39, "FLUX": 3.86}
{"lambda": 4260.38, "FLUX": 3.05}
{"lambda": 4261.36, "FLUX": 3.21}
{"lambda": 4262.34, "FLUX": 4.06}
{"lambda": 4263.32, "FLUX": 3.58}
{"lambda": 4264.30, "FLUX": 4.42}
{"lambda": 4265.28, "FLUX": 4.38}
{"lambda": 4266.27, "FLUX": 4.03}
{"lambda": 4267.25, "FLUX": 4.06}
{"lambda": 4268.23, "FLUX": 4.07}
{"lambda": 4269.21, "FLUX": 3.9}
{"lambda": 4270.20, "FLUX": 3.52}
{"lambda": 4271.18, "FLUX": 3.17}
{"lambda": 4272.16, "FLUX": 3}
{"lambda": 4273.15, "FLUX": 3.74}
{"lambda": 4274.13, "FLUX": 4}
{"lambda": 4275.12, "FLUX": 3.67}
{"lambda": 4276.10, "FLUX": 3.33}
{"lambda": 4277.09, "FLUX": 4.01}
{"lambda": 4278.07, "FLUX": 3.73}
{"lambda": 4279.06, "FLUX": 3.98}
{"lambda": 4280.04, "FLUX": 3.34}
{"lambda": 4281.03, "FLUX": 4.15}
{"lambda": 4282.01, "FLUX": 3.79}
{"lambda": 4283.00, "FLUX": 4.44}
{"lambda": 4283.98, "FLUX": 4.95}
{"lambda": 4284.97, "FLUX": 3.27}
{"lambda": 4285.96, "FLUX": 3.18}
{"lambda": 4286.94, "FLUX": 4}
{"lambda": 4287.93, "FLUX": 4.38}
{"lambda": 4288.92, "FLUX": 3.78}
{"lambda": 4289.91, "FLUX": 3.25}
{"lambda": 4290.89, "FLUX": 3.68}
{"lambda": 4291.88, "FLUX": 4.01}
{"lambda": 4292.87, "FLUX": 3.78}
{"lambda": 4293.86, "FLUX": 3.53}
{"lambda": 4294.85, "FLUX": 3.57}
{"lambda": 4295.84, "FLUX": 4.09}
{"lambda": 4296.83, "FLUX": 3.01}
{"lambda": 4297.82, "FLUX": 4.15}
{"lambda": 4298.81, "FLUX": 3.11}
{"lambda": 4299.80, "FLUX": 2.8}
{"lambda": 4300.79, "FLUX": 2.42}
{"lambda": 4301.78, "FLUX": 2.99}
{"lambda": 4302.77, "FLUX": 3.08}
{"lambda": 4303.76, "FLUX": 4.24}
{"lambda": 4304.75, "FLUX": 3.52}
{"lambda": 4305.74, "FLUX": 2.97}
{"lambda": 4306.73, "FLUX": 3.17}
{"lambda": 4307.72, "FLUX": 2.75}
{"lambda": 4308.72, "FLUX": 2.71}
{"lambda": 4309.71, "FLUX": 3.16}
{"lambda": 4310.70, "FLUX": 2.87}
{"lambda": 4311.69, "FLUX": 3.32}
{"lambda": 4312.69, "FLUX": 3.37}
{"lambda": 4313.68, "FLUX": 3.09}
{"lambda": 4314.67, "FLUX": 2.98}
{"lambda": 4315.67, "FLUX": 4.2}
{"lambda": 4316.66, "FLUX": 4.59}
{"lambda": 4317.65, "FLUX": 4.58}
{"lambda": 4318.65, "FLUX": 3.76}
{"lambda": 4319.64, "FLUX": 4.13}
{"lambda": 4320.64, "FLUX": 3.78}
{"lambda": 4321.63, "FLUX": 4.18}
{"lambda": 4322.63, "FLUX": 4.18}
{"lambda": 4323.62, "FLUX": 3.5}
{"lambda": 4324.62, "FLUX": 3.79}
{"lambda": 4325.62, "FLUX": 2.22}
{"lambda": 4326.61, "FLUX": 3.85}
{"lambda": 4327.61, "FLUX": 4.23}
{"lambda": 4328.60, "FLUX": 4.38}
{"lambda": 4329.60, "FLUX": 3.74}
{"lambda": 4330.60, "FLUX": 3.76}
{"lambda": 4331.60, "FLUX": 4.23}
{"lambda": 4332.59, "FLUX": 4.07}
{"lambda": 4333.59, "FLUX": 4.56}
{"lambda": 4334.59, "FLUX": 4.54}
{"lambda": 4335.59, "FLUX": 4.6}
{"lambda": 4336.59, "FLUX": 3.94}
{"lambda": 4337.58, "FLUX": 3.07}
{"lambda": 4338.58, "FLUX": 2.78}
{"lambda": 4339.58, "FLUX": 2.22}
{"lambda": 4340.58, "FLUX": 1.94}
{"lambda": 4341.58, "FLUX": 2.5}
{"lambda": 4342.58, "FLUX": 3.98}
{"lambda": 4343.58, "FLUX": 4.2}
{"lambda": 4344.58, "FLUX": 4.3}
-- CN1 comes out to -0.08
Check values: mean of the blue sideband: 3.94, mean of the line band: 4.23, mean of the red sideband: 3.91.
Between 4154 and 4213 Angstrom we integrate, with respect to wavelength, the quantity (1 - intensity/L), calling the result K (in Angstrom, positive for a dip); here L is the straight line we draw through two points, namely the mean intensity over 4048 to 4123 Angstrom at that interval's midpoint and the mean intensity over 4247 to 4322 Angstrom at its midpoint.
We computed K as -3.8 Angstrom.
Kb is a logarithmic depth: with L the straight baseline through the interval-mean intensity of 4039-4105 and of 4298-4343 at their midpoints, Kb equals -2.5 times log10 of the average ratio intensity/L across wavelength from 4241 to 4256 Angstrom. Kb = -0.13 mag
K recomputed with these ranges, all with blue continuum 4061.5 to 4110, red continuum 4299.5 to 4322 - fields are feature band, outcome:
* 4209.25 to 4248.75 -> -4.6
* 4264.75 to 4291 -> -2.3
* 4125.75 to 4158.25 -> -4.3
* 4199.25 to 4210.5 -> -1.2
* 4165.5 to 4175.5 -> -1.3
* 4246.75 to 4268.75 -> -2.6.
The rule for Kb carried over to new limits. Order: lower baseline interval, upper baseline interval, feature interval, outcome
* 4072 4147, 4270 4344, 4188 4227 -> -0.04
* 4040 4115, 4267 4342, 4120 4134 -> -0.13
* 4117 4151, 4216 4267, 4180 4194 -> 0.06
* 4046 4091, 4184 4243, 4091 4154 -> -0.01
